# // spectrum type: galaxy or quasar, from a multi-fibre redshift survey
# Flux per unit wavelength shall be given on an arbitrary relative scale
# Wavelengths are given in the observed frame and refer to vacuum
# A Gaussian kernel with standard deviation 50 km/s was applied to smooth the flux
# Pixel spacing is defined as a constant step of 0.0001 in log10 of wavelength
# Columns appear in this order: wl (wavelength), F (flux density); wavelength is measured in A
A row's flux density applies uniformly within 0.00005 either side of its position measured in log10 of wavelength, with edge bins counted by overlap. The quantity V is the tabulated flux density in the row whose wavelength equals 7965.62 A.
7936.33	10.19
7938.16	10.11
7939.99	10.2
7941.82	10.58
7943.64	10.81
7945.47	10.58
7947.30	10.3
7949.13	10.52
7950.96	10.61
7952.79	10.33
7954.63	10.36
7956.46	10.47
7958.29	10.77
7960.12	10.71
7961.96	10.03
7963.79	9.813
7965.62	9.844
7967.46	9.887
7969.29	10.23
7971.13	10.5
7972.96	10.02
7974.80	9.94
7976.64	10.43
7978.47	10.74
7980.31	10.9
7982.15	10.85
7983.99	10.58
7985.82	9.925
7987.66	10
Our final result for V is 9.844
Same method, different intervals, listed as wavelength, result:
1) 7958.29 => 10.77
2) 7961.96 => 10.03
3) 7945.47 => 10.58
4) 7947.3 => 10.3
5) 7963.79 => 9.813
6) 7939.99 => 10.2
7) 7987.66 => 10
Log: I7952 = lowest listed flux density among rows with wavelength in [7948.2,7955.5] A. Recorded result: 10.33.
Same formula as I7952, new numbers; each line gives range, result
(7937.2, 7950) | 10.11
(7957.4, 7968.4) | 9.813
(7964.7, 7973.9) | 9.844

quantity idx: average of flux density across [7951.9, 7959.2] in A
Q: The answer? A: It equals 10.5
